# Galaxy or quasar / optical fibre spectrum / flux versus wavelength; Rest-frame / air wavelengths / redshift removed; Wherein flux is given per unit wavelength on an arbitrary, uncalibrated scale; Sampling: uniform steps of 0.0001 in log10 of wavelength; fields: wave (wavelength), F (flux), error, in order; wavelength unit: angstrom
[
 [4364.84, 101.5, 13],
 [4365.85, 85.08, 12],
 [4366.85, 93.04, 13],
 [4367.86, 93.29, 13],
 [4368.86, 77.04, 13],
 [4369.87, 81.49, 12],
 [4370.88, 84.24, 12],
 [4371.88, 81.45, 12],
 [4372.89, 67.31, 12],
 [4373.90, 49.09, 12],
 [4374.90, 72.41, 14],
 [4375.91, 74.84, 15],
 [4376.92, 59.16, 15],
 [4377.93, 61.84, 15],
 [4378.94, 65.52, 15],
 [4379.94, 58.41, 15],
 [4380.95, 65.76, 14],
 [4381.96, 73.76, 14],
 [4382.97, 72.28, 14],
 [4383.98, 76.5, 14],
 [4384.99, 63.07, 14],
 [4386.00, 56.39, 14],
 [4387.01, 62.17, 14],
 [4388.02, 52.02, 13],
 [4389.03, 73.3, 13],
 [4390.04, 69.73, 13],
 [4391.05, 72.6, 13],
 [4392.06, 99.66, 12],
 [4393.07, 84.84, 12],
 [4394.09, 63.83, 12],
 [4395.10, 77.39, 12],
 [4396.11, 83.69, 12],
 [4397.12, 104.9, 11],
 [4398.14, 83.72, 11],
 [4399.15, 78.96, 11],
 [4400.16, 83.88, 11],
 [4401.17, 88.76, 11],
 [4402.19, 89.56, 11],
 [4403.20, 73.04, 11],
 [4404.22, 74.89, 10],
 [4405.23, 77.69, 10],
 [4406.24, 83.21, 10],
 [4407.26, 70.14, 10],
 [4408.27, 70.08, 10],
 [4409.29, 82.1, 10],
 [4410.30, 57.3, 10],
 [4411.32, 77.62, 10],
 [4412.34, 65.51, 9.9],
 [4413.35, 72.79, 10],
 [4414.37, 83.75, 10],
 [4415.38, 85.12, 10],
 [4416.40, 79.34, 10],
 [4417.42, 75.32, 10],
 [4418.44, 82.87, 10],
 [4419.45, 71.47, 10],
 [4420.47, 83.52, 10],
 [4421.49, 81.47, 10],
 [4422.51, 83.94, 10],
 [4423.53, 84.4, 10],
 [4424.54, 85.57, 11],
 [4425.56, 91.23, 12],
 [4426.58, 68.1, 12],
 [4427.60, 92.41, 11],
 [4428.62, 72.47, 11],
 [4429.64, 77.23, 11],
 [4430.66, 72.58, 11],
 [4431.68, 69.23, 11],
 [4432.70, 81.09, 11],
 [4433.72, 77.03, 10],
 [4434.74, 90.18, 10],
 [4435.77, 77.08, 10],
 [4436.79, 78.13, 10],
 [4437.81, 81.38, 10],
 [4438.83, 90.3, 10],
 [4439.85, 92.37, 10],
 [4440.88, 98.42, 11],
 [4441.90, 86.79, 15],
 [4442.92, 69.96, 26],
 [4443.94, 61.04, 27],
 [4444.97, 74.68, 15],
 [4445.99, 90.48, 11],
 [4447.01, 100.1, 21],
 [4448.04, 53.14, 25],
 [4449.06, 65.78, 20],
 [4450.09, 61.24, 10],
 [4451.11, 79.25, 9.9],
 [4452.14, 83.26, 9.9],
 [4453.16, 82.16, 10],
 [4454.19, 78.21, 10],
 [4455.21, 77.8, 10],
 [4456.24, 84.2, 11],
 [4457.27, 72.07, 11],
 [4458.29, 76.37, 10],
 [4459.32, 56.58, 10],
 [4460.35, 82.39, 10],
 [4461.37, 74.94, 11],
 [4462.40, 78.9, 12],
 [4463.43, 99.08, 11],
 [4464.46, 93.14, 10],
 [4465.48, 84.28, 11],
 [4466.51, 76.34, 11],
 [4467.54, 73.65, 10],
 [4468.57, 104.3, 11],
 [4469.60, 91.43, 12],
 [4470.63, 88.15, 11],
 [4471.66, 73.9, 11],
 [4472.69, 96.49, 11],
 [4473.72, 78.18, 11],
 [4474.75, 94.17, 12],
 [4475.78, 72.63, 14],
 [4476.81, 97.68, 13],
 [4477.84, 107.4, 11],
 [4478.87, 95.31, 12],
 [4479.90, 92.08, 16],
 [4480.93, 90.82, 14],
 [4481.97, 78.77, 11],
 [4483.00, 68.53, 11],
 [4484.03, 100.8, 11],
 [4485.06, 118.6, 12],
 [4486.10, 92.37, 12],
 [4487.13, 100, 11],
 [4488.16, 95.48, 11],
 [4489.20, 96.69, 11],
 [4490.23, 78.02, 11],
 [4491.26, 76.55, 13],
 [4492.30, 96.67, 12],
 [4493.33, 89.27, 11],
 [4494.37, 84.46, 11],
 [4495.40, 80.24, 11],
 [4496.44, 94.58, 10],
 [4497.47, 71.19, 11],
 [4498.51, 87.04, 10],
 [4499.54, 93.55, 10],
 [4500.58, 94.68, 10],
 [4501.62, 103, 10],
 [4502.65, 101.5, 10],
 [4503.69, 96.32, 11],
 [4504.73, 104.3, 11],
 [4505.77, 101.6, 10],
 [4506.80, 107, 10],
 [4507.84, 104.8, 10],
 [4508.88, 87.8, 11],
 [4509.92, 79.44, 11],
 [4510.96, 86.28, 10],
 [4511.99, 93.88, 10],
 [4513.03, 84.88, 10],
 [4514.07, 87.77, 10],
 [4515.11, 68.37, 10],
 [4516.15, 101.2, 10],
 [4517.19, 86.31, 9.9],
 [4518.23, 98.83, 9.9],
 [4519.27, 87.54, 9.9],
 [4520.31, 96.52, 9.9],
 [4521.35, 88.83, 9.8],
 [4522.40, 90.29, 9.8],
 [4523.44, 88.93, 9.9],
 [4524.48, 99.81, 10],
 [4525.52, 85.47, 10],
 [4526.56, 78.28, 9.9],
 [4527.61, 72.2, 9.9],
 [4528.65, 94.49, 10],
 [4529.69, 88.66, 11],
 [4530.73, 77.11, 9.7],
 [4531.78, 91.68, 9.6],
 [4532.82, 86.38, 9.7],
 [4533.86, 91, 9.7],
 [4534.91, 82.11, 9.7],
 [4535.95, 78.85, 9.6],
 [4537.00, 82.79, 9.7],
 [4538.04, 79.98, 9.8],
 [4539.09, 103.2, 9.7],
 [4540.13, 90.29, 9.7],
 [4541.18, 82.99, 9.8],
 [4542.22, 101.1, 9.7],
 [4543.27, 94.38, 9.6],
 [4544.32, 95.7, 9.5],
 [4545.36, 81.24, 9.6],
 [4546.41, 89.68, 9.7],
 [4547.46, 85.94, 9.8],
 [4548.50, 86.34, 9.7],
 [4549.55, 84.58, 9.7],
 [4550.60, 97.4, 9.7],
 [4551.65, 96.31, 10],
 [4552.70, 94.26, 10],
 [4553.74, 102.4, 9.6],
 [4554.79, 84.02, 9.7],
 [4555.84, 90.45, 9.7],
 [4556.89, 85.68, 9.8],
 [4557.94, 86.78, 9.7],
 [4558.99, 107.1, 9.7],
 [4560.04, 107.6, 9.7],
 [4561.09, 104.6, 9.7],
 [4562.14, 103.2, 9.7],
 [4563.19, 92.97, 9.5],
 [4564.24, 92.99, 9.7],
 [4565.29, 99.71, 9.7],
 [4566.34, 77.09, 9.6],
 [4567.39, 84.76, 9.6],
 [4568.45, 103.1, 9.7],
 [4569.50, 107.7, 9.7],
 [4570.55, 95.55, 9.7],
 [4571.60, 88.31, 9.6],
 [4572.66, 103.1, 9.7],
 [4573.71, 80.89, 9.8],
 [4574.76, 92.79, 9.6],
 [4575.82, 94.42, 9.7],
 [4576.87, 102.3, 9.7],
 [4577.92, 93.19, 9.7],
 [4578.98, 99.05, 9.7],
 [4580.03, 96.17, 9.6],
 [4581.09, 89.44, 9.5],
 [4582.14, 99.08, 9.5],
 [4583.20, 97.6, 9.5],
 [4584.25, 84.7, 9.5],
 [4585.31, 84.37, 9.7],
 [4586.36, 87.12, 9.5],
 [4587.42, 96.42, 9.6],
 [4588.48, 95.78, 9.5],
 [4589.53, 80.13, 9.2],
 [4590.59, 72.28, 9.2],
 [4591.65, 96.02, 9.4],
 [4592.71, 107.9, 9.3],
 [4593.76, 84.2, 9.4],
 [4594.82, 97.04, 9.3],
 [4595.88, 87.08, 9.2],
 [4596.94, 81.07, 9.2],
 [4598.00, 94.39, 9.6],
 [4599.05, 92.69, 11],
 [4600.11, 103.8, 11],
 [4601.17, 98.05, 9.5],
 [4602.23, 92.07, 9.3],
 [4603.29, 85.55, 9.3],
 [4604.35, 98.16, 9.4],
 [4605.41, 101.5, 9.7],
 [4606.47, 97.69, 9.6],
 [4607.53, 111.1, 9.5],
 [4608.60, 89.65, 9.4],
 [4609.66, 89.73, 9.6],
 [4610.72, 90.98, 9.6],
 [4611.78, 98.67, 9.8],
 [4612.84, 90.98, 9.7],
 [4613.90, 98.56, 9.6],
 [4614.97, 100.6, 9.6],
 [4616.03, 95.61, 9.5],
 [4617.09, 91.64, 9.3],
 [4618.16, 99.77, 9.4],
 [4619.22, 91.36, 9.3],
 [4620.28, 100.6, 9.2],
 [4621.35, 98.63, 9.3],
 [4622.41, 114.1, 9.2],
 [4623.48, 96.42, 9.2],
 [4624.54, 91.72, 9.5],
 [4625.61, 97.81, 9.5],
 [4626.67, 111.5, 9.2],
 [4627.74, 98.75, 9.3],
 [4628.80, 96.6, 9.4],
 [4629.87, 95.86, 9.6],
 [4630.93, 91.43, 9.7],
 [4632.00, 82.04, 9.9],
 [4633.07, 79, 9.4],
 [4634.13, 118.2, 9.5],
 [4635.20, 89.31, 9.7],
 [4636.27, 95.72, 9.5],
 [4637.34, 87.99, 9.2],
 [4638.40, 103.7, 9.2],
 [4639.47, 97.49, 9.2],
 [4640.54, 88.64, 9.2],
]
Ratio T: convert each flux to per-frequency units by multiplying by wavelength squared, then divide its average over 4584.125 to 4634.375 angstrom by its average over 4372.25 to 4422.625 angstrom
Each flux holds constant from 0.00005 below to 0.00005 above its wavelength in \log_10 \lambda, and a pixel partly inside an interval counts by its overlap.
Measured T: 1.4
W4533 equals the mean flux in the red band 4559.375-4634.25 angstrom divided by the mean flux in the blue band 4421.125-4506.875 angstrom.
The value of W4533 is 1.12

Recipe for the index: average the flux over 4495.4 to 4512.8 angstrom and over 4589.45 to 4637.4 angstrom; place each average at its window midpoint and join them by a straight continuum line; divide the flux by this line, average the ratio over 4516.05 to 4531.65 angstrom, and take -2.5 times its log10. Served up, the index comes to 0.06 mag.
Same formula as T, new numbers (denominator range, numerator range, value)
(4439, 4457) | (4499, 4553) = 1.19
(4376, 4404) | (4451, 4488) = 1.21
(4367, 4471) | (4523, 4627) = 1.28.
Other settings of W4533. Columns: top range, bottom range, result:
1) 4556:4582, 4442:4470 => 1.21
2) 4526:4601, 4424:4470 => 1.14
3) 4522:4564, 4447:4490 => 1.07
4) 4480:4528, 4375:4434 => 1.20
